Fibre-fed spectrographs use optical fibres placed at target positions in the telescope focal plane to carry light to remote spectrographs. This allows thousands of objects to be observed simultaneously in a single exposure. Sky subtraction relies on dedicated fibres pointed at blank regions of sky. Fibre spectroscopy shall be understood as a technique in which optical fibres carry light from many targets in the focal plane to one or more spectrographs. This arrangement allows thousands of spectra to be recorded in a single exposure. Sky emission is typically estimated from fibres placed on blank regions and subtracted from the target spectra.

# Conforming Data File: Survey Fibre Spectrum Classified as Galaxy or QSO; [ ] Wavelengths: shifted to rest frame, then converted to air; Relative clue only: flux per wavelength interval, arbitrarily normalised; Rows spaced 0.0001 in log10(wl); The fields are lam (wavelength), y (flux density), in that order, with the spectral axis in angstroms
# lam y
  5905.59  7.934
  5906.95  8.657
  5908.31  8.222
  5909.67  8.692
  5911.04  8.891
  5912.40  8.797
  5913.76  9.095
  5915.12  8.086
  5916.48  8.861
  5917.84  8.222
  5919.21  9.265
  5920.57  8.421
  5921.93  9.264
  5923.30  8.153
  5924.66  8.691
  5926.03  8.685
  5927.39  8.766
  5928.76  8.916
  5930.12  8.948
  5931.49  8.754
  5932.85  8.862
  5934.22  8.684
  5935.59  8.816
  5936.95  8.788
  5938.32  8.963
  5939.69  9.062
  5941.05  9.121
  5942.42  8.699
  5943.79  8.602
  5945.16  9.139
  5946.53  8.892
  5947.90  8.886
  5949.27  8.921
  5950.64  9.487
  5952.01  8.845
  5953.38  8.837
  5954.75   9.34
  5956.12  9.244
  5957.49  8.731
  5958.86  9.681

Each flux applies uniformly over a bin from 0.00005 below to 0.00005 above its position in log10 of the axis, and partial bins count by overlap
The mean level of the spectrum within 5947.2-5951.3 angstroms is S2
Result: 9.09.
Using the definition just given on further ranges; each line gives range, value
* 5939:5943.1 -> 8.97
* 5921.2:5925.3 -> 8.7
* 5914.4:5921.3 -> 8.59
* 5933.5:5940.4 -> 8.87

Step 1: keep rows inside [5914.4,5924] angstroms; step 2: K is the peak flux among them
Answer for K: 9.265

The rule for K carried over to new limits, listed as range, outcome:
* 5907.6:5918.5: 9.095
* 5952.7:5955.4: 9.34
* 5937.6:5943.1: 9.121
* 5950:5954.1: 9.487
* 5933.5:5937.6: 8.816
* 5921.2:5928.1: 9.264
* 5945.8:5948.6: 8.892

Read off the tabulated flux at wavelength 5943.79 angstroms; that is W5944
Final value 8.602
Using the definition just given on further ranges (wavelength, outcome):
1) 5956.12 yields 9.244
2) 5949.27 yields 8.921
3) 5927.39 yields 8.766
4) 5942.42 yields 8.699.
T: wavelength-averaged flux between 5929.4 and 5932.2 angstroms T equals 8.87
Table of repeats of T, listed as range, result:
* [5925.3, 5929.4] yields 8.77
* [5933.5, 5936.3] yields 8.75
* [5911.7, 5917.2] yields 8.72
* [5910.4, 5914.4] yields 8.93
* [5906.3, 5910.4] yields 8.51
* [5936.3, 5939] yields 8.87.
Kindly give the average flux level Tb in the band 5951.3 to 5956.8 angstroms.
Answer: 9.07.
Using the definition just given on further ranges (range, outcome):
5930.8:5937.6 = 8.78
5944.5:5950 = 8.96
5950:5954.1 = 9.06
